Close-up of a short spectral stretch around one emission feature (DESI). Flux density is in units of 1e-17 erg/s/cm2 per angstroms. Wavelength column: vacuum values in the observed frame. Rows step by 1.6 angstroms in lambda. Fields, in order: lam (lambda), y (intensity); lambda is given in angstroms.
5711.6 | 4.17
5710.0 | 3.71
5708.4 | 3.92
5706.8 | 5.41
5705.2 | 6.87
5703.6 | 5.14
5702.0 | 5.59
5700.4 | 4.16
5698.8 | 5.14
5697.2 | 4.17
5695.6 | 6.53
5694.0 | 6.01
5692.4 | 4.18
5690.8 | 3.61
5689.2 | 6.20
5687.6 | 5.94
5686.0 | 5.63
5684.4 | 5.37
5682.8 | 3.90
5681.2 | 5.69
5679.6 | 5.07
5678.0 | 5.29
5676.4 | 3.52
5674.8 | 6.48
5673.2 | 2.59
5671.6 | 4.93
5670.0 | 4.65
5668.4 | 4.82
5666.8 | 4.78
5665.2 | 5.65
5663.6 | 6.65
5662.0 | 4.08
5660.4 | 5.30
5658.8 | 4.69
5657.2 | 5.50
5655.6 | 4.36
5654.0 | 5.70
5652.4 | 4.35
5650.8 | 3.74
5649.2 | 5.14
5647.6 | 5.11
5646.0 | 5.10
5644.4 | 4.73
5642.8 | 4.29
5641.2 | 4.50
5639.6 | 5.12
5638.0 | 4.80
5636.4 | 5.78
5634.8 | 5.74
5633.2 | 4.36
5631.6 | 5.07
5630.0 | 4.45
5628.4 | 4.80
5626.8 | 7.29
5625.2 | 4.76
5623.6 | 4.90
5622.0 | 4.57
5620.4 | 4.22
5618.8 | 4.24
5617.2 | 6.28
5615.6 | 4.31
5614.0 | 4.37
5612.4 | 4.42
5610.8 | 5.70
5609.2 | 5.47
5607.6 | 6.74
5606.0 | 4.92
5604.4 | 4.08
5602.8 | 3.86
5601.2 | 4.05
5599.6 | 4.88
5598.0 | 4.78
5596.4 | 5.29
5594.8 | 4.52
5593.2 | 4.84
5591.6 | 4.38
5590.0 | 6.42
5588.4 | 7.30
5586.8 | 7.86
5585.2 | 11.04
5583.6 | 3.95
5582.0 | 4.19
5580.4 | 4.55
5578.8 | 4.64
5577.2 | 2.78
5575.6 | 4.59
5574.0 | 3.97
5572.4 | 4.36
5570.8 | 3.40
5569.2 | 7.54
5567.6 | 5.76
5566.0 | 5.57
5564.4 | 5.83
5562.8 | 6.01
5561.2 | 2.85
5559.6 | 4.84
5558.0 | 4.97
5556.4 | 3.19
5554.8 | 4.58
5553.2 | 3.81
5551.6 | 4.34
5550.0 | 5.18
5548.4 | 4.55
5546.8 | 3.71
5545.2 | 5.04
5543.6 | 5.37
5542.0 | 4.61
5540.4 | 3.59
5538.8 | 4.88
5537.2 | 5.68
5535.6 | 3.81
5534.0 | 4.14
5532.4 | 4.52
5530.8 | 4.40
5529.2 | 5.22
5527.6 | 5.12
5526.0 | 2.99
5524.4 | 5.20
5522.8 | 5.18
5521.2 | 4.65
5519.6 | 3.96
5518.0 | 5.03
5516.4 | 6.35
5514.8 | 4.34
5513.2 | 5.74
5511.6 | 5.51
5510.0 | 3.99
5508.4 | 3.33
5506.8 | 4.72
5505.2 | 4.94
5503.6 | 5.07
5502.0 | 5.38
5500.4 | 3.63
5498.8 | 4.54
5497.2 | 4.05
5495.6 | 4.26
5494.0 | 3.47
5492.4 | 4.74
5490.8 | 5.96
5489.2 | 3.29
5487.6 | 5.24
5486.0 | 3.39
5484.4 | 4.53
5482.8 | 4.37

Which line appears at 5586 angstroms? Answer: H-beta 4861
